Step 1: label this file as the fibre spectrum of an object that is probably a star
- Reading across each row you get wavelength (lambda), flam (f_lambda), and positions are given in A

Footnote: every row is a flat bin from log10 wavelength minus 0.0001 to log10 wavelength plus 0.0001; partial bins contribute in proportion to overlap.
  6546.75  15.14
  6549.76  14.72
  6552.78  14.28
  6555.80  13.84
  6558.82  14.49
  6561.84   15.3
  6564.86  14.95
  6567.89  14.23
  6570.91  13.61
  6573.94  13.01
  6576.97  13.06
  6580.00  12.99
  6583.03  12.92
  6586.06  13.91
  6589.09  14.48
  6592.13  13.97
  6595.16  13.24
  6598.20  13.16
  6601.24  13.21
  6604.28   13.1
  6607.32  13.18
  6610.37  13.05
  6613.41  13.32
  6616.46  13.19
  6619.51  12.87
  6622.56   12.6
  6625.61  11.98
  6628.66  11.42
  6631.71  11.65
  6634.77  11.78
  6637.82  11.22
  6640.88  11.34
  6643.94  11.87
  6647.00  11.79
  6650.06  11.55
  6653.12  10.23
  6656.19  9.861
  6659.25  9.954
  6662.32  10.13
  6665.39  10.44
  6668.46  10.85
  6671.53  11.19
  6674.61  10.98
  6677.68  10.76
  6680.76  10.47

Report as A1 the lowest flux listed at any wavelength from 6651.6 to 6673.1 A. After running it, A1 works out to 9.861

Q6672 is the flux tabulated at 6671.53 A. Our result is 11.19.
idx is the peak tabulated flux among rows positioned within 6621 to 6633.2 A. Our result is 12.6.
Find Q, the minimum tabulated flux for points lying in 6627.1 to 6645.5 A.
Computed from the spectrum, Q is 11.22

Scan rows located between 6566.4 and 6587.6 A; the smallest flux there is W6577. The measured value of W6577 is 12.92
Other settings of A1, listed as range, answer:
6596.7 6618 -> 13.05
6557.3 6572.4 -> 13.61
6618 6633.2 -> 11.42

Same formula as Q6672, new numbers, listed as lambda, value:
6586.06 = 13.91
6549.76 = 14.72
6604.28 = 13.1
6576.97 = 13.06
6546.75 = 15.14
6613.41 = 13.32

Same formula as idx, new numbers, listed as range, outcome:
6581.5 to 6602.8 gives 14.48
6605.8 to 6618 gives 13.32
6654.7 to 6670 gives 10.85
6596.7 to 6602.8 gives 13.21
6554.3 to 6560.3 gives 14.49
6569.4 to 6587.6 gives 13.91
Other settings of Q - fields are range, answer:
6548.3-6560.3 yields 13.84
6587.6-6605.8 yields 13.1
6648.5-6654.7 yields 10.23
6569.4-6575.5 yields 13.01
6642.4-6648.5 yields 11.79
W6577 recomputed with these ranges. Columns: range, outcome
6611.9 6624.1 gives 12.6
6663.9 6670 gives 10.44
